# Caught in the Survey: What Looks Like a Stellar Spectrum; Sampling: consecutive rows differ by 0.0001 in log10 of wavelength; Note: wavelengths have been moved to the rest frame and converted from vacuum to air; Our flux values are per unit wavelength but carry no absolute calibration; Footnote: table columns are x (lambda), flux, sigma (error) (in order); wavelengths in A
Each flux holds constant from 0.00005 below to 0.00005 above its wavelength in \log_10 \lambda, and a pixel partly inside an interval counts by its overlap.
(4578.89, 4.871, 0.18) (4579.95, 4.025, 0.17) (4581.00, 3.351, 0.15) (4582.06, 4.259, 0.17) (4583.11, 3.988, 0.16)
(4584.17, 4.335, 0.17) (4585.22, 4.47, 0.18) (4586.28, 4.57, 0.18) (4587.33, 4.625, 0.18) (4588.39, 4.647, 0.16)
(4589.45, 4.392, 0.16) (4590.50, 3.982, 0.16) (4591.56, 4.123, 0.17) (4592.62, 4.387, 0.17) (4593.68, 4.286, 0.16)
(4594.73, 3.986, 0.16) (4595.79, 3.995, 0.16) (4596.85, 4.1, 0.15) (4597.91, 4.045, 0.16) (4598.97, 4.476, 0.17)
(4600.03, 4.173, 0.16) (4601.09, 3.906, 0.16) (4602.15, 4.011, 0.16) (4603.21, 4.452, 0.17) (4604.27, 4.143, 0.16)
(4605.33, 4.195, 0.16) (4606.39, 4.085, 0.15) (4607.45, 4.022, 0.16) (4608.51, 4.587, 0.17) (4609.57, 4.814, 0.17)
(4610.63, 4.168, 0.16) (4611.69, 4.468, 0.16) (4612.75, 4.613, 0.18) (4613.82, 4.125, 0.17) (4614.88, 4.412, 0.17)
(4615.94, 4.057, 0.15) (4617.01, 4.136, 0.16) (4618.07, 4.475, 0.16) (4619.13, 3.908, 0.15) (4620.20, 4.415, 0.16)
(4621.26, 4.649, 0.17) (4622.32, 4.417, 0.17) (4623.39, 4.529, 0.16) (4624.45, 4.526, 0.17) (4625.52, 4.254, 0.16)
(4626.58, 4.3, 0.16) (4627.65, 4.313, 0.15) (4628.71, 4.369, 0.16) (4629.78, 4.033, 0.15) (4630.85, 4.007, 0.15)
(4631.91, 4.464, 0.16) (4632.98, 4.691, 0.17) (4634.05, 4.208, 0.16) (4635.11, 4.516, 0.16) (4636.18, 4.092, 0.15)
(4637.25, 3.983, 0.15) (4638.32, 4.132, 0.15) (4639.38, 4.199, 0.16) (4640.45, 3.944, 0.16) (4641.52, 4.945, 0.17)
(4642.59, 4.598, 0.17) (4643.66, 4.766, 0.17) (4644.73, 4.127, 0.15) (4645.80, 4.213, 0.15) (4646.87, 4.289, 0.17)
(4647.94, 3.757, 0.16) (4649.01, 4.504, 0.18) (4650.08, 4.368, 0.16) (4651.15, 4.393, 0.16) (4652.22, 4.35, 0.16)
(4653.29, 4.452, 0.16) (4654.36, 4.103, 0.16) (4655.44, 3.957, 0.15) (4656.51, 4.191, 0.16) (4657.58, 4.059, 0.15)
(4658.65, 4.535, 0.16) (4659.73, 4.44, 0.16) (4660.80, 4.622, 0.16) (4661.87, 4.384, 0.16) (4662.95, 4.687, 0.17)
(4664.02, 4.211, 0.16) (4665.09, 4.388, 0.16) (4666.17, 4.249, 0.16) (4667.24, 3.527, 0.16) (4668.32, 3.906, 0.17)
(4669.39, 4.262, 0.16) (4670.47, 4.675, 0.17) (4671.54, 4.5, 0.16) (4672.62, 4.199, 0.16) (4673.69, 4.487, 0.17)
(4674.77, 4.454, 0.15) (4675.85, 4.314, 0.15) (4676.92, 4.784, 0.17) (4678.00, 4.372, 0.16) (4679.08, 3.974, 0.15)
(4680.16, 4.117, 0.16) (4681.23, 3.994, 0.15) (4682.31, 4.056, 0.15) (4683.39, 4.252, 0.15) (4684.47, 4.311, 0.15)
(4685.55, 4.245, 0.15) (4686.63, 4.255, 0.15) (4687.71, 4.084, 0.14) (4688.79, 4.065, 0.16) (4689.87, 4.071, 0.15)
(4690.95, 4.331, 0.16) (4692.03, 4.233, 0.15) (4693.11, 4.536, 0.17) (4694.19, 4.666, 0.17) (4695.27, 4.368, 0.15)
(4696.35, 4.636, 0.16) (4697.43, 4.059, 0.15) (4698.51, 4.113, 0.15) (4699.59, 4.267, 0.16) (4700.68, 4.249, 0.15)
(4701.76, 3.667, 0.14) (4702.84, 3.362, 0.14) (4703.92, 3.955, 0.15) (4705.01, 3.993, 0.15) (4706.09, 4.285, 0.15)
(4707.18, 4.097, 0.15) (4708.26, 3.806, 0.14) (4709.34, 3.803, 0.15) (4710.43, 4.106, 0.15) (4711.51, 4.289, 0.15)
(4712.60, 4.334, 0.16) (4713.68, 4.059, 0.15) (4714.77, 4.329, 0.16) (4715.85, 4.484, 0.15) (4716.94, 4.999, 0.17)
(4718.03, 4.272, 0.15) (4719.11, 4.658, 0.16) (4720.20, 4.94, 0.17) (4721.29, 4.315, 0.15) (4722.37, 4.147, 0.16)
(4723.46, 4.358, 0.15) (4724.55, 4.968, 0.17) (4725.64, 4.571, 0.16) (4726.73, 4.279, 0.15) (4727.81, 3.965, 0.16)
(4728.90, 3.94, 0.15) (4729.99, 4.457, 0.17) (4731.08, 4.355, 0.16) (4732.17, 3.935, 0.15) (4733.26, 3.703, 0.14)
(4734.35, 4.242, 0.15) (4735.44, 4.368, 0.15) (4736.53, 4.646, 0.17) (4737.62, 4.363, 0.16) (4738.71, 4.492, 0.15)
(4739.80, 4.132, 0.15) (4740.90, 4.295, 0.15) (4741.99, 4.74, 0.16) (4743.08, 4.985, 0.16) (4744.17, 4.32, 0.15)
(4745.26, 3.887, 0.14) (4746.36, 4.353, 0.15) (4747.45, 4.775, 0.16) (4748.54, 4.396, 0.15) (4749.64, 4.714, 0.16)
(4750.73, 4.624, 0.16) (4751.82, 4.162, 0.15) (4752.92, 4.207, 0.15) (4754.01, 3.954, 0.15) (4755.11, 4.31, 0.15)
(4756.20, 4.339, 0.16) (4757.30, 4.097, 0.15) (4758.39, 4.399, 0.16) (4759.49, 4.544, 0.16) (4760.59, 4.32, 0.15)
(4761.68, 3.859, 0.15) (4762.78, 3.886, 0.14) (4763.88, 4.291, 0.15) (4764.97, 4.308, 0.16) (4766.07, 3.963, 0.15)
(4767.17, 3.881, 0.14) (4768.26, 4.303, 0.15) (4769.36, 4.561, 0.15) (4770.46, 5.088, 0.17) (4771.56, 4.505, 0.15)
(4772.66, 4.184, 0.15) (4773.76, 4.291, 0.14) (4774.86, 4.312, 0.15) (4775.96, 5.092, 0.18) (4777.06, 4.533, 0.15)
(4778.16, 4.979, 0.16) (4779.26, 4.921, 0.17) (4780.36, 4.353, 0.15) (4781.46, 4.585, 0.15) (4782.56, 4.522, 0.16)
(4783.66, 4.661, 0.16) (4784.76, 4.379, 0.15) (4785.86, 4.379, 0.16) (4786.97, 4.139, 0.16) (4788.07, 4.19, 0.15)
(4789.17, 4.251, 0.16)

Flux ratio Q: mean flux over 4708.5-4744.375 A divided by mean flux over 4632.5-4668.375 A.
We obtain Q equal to 1.01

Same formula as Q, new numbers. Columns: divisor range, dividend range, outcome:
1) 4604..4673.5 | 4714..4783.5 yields 1.02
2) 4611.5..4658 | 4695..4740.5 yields 0.99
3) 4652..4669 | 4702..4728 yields 1.00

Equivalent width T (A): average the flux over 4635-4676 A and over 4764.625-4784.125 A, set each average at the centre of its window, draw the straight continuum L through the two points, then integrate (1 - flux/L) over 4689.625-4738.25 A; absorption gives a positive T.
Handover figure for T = 1.6 A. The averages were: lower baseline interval 4.3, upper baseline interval 4.5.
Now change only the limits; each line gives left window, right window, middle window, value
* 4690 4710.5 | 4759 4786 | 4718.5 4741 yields -0.5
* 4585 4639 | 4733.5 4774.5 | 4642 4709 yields 1.0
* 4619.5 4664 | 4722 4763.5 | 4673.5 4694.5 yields 0.3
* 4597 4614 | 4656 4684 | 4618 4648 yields -0.3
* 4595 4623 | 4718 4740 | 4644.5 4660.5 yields 0.1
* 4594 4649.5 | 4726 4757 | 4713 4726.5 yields -0.6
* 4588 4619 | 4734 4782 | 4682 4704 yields 0.8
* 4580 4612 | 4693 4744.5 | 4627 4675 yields -0.5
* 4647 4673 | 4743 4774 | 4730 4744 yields -0.2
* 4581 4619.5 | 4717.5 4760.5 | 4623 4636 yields -0.2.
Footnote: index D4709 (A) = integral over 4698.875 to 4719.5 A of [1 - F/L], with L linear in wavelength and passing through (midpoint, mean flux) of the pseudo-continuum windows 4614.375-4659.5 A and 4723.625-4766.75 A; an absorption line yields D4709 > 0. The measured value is 0.73 A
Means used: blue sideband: 4.3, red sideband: 4.31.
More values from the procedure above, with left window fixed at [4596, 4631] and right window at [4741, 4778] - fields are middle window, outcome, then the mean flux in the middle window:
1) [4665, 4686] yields 0.33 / 4.25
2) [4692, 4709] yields 0.78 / 4.14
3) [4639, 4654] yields -0.17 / 4.35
